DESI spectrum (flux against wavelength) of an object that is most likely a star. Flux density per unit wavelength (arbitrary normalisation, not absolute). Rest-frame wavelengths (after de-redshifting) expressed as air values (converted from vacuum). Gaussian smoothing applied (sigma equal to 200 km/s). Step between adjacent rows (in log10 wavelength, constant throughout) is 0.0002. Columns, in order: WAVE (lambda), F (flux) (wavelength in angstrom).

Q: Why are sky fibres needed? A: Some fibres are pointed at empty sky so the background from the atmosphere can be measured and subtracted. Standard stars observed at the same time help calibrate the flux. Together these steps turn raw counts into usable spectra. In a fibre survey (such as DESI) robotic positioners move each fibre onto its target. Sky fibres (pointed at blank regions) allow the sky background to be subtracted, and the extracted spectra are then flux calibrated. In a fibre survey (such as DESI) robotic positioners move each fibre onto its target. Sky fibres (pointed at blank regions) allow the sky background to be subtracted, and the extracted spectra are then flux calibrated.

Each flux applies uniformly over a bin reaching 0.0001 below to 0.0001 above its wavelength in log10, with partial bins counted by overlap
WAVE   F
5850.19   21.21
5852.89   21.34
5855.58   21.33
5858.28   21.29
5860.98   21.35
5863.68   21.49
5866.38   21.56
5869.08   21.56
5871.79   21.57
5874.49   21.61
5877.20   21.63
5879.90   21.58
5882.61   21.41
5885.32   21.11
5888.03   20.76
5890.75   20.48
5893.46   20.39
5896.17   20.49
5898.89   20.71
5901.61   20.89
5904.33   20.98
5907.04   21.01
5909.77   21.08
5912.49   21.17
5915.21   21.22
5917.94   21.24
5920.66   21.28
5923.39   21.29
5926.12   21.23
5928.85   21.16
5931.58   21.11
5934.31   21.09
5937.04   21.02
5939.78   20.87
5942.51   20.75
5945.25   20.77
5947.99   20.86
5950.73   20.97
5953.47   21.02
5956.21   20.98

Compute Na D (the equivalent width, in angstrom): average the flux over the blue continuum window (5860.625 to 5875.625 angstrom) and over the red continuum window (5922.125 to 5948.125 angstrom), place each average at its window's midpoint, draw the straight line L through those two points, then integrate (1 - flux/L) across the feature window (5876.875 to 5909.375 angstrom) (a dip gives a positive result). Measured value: 0.6 angstrom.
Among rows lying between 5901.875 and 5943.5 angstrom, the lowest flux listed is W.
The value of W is 20.75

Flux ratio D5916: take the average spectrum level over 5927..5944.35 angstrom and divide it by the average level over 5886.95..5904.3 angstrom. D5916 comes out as 1.0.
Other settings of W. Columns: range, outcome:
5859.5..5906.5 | 20.39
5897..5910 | 20.71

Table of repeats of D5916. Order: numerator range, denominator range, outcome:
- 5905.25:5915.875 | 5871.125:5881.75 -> 0.98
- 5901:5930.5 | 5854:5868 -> 0.99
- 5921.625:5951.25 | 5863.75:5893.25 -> 0.99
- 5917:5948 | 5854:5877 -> 0.98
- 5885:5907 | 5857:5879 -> 0.96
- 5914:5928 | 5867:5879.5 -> 0.98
